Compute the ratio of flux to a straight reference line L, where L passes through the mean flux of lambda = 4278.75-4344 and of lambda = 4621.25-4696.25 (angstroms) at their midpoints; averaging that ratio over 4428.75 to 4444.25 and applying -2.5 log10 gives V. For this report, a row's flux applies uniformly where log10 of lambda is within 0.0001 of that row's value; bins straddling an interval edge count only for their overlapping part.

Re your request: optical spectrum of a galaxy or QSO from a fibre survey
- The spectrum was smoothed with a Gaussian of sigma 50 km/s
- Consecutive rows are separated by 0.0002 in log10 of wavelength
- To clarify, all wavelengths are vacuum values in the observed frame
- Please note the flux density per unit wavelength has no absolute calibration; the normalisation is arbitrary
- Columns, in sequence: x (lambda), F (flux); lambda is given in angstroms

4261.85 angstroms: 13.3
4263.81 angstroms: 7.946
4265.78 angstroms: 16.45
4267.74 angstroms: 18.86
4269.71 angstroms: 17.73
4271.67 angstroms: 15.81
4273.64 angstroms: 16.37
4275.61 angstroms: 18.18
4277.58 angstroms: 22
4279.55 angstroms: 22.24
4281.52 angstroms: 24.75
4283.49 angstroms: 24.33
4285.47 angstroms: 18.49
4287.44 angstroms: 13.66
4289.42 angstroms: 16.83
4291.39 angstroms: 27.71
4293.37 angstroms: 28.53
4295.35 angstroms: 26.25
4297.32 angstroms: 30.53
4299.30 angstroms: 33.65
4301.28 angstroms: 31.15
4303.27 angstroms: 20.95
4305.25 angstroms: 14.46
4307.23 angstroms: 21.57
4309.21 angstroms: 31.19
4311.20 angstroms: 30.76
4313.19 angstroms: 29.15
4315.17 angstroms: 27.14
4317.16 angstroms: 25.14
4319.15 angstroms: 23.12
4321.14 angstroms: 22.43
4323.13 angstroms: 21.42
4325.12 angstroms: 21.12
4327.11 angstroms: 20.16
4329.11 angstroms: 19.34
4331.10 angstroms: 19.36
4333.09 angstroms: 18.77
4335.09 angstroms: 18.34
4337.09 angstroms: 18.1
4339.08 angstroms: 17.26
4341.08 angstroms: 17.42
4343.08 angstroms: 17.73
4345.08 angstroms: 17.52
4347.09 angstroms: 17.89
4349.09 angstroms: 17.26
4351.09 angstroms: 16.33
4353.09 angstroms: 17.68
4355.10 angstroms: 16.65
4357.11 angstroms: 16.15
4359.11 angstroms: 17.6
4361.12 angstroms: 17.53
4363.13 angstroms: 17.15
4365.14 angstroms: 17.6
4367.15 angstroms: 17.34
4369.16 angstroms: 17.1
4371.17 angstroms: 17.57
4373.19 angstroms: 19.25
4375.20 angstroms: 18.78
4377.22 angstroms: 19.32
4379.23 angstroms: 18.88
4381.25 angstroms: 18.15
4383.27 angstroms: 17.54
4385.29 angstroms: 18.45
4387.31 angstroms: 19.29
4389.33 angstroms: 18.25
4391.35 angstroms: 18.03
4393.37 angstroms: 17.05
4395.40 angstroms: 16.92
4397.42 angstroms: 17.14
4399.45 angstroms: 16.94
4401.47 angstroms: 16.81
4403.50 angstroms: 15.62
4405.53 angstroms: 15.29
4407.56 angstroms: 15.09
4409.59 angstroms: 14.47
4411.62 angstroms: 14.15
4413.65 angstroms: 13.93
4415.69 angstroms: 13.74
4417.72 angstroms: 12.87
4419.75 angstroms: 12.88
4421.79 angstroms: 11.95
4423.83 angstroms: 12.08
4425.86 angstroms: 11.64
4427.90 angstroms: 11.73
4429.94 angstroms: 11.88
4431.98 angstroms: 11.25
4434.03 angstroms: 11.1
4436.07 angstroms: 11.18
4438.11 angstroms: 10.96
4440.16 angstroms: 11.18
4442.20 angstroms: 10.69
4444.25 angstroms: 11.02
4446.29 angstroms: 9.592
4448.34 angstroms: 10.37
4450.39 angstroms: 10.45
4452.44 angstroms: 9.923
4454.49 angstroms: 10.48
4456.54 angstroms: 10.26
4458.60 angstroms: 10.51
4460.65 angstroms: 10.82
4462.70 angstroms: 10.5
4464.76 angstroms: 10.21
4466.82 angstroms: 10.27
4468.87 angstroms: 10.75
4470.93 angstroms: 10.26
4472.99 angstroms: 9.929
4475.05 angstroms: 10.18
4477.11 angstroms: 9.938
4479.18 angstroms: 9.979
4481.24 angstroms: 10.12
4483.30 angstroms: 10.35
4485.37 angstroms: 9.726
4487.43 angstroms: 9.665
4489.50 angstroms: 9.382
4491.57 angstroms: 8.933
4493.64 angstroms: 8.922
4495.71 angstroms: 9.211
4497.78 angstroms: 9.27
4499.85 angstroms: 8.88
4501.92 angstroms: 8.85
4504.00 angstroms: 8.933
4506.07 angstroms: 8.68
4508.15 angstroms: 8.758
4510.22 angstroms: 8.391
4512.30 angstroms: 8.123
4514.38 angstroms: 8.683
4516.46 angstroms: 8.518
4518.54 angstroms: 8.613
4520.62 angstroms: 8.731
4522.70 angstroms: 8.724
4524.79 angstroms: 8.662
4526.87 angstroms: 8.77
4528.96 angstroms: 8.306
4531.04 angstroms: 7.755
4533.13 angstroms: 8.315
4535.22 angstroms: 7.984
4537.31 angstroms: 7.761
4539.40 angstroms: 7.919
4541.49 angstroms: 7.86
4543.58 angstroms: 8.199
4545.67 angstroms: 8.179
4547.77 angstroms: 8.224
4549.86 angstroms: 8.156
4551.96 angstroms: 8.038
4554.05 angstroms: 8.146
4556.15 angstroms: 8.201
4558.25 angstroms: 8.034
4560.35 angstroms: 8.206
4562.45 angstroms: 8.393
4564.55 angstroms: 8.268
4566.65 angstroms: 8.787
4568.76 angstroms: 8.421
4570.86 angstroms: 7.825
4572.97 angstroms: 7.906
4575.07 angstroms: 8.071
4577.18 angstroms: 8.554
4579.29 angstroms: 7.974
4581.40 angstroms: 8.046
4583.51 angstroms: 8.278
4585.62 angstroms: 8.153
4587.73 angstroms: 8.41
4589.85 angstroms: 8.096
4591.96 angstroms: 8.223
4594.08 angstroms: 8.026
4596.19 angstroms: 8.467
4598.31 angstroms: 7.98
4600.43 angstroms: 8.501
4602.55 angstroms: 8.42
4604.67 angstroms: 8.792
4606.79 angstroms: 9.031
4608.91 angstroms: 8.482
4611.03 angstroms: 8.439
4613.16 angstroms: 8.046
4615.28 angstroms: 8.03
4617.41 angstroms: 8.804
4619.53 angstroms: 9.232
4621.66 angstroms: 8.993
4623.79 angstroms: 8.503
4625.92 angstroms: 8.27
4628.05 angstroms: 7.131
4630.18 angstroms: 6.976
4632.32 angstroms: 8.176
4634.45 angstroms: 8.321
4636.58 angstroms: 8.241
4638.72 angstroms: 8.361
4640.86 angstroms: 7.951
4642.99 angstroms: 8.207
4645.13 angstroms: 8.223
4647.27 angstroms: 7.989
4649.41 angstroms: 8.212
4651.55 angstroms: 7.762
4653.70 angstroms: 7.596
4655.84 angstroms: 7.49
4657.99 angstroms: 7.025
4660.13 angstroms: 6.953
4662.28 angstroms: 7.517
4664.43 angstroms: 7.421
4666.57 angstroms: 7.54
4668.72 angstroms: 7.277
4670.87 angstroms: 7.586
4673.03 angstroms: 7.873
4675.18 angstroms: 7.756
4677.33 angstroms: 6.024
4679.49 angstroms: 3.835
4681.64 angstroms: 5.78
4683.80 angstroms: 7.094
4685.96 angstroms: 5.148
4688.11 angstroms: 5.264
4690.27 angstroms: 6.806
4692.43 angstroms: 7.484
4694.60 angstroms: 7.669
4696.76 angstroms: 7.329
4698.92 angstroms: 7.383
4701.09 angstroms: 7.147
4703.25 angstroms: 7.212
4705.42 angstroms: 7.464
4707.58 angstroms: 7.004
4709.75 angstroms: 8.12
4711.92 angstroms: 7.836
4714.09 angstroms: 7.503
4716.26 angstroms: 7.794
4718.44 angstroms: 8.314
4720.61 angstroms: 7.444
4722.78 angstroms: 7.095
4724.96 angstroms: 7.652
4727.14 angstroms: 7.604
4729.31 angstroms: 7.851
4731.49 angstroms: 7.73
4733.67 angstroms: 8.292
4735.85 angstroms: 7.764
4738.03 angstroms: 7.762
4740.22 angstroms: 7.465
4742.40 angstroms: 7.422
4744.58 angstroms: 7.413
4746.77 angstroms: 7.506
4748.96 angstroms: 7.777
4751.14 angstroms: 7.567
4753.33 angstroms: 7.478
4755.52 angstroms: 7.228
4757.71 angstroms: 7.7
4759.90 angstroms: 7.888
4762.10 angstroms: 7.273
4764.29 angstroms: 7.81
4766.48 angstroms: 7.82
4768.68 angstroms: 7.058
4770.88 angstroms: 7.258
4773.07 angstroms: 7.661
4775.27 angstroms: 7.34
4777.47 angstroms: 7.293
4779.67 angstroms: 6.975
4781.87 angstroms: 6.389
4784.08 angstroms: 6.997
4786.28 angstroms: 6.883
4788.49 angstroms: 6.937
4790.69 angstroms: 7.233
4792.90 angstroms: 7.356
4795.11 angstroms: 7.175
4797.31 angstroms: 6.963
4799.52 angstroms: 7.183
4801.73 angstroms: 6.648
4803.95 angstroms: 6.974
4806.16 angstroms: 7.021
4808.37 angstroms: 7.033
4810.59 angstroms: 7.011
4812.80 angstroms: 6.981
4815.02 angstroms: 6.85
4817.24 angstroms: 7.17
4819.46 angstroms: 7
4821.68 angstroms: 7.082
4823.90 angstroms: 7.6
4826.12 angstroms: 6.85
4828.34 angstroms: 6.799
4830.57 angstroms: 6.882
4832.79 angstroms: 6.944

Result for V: 0.472 mag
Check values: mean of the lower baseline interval 22.8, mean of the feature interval 11.2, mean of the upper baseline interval 7.37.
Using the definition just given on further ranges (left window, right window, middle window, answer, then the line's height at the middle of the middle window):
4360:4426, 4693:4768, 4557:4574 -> 0.400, 11.9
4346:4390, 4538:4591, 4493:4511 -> 0.255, 11.2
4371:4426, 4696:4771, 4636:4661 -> 0.240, 9.76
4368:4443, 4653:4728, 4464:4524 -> 0.330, 12.6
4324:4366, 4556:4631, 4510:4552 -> 0.279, 10.7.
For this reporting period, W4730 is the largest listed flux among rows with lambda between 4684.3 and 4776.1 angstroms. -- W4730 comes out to 8.314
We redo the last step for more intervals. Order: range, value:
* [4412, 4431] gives 13.93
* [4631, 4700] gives 8.361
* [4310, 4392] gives 30.76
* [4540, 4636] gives 9.232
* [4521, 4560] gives 8.77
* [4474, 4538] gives 10.35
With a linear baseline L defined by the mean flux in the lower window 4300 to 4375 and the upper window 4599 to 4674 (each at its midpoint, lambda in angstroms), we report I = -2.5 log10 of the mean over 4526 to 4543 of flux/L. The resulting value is 0.45 mag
